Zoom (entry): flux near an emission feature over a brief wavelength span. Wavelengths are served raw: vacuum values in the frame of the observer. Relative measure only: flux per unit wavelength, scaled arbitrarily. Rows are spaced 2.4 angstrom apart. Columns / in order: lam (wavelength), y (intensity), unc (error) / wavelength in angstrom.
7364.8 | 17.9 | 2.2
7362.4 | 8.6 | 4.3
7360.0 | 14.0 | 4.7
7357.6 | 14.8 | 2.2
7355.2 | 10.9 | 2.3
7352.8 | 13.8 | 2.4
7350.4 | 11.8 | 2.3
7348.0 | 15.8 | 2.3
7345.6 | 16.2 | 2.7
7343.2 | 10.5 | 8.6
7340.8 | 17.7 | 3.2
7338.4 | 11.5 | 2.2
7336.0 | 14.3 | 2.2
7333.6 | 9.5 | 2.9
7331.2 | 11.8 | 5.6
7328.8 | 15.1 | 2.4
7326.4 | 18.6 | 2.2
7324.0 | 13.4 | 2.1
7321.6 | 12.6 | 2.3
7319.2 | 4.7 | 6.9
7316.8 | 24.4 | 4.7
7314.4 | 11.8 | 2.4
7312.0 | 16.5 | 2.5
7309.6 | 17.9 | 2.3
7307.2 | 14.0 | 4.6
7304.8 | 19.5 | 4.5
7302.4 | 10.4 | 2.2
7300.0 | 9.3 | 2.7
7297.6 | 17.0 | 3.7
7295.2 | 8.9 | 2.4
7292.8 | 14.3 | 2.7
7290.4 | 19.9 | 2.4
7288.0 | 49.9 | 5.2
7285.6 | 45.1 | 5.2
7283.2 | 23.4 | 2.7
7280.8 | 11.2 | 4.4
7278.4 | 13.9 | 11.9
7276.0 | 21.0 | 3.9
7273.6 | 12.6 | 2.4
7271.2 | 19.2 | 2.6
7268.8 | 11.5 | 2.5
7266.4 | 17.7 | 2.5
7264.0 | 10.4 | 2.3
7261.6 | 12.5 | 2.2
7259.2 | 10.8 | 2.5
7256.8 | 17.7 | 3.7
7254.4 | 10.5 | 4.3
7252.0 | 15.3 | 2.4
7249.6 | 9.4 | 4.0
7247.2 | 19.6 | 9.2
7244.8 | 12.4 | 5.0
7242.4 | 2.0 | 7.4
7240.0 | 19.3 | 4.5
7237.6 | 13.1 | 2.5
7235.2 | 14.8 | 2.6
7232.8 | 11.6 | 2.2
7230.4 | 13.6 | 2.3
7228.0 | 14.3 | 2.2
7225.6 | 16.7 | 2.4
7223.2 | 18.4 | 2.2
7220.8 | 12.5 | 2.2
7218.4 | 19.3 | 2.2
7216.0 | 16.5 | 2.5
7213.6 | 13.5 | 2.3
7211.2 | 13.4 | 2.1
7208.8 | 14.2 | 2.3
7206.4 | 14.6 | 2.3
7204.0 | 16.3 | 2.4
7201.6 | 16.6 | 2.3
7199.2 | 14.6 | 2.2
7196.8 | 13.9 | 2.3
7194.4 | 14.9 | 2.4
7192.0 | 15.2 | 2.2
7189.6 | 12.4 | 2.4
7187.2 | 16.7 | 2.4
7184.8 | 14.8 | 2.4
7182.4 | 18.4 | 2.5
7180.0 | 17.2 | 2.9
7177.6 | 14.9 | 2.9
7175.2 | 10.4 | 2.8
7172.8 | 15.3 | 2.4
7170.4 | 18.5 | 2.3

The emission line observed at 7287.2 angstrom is H-beta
